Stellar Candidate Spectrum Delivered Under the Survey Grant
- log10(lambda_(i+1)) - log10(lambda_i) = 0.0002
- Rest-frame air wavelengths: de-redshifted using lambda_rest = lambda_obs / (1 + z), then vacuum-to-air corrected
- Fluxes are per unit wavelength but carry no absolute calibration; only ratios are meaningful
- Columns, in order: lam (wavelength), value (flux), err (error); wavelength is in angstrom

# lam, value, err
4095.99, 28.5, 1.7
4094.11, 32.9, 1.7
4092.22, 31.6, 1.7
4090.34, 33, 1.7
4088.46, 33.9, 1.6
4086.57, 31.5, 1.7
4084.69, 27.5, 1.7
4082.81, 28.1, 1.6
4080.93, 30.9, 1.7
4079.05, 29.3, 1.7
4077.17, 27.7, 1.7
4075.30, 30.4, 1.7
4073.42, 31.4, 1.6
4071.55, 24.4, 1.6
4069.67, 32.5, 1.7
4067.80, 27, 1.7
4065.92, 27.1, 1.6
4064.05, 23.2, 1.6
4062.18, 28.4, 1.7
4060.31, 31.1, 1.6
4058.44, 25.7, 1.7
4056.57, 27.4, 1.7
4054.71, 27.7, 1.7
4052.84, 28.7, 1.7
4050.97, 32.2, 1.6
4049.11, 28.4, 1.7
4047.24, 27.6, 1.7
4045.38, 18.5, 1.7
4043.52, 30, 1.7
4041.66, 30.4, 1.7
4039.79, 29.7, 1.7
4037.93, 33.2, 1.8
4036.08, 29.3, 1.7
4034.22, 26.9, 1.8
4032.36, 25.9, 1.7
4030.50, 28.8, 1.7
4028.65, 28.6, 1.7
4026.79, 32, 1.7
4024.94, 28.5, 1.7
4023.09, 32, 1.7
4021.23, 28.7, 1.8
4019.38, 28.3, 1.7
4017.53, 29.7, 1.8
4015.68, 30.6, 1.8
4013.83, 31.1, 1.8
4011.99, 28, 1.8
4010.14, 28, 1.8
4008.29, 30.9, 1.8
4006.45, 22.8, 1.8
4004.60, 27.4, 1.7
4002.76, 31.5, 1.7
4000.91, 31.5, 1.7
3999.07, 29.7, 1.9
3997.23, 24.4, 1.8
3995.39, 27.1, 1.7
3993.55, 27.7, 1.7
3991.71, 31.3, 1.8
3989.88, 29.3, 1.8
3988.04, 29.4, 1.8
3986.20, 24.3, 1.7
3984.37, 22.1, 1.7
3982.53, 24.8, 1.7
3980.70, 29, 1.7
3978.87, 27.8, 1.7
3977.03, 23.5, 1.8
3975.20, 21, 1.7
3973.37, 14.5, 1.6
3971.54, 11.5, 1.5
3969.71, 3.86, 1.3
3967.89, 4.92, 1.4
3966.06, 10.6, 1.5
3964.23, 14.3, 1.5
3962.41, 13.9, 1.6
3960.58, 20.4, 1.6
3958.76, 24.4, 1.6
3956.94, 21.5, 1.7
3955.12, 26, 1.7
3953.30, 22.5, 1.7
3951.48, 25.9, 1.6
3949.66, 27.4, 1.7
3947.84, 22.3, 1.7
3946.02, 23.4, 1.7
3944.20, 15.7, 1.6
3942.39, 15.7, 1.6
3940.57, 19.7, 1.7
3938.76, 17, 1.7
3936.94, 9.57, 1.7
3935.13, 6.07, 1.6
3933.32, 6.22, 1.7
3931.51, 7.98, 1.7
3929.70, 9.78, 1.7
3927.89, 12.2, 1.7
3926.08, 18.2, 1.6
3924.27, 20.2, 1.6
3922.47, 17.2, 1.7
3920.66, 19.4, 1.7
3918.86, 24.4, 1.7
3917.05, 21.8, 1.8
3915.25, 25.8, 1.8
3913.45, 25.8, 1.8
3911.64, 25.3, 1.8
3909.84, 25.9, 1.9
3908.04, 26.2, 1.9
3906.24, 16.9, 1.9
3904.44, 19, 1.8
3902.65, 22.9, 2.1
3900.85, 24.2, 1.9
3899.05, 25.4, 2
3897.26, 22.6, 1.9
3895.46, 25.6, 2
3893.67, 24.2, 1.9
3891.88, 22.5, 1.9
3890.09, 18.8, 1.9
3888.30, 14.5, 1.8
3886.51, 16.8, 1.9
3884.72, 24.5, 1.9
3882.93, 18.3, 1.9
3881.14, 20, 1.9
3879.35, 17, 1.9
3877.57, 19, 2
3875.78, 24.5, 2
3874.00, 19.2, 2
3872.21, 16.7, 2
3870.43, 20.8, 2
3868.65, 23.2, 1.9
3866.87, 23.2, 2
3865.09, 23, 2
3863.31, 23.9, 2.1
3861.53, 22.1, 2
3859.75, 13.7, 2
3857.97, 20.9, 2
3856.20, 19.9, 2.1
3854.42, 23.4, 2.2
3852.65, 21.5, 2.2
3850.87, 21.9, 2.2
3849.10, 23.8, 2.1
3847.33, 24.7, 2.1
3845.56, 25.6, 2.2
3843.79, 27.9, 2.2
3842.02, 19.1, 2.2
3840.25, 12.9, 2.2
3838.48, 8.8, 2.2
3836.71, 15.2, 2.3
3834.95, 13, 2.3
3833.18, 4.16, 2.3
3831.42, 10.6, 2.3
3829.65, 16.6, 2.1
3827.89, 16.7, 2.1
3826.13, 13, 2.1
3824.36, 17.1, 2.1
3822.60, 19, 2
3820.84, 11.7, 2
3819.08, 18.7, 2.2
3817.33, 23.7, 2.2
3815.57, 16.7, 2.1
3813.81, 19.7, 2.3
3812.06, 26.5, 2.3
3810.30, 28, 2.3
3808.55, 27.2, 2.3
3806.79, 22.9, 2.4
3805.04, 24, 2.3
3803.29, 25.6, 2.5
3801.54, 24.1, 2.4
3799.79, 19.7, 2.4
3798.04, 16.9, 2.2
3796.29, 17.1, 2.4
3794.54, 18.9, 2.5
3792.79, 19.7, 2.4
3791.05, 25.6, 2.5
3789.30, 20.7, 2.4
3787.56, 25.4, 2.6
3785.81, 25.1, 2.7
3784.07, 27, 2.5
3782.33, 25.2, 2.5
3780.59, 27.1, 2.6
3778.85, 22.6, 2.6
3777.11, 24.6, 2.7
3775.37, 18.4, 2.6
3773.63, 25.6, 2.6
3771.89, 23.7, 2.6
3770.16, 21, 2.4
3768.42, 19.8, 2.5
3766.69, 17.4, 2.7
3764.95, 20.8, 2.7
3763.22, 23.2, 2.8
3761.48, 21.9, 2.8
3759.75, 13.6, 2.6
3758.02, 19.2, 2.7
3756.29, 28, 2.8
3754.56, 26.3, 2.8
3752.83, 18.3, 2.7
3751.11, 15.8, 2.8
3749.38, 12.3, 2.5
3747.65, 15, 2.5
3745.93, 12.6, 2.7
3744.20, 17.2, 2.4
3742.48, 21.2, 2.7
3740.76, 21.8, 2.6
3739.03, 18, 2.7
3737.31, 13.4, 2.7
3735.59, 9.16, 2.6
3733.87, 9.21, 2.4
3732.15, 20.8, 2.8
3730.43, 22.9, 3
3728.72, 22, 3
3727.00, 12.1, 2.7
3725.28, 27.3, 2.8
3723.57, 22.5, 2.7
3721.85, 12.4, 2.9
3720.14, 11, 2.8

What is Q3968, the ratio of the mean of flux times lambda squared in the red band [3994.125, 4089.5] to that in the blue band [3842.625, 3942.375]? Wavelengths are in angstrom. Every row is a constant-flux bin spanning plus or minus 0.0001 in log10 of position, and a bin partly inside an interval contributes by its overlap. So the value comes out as 1.5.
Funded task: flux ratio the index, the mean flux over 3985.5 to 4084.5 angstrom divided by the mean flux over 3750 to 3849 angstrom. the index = 1.40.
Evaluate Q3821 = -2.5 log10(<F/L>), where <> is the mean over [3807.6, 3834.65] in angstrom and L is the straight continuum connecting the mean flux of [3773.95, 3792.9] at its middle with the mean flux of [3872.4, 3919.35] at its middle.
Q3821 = 0.29 mag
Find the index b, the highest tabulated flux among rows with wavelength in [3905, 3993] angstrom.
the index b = 31.3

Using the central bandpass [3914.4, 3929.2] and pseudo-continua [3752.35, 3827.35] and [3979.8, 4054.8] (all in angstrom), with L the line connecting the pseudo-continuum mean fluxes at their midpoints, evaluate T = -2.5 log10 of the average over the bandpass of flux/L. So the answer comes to 0.29 mag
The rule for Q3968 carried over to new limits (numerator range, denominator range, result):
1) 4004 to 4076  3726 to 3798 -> 1.64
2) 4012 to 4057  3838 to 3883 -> 1.52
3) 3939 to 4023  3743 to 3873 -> 1.28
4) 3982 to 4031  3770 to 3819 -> 1.39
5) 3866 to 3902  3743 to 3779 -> 1.13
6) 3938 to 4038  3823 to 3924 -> 1.28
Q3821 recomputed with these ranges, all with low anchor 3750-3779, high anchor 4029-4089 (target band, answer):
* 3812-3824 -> 0.188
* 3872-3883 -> 0.225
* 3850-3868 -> 0.102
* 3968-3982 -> 0.411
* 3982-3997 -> -0.006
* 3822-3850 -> 0.341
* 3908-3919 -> -0.005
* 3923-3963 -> 0.411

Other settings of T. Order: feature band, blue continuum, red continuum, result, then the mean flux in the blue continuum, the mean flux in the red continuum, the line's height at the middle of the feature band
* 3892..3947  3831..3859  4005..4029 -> 0.190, 18.5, 29.1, 23.1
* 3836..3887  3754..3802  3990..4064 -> 0.186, 22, 28.7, 24.3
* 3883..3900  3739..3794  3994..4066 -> 0.147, 21.1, 28.5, 24.6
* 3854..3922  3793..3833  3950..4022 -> -0.007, 19.5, 24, 21.4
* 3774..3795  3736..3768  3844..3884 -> -0.211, 18.6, 21.3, 19.4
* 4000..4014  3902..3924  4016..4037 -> -0.034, 22.5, 29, 27.9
